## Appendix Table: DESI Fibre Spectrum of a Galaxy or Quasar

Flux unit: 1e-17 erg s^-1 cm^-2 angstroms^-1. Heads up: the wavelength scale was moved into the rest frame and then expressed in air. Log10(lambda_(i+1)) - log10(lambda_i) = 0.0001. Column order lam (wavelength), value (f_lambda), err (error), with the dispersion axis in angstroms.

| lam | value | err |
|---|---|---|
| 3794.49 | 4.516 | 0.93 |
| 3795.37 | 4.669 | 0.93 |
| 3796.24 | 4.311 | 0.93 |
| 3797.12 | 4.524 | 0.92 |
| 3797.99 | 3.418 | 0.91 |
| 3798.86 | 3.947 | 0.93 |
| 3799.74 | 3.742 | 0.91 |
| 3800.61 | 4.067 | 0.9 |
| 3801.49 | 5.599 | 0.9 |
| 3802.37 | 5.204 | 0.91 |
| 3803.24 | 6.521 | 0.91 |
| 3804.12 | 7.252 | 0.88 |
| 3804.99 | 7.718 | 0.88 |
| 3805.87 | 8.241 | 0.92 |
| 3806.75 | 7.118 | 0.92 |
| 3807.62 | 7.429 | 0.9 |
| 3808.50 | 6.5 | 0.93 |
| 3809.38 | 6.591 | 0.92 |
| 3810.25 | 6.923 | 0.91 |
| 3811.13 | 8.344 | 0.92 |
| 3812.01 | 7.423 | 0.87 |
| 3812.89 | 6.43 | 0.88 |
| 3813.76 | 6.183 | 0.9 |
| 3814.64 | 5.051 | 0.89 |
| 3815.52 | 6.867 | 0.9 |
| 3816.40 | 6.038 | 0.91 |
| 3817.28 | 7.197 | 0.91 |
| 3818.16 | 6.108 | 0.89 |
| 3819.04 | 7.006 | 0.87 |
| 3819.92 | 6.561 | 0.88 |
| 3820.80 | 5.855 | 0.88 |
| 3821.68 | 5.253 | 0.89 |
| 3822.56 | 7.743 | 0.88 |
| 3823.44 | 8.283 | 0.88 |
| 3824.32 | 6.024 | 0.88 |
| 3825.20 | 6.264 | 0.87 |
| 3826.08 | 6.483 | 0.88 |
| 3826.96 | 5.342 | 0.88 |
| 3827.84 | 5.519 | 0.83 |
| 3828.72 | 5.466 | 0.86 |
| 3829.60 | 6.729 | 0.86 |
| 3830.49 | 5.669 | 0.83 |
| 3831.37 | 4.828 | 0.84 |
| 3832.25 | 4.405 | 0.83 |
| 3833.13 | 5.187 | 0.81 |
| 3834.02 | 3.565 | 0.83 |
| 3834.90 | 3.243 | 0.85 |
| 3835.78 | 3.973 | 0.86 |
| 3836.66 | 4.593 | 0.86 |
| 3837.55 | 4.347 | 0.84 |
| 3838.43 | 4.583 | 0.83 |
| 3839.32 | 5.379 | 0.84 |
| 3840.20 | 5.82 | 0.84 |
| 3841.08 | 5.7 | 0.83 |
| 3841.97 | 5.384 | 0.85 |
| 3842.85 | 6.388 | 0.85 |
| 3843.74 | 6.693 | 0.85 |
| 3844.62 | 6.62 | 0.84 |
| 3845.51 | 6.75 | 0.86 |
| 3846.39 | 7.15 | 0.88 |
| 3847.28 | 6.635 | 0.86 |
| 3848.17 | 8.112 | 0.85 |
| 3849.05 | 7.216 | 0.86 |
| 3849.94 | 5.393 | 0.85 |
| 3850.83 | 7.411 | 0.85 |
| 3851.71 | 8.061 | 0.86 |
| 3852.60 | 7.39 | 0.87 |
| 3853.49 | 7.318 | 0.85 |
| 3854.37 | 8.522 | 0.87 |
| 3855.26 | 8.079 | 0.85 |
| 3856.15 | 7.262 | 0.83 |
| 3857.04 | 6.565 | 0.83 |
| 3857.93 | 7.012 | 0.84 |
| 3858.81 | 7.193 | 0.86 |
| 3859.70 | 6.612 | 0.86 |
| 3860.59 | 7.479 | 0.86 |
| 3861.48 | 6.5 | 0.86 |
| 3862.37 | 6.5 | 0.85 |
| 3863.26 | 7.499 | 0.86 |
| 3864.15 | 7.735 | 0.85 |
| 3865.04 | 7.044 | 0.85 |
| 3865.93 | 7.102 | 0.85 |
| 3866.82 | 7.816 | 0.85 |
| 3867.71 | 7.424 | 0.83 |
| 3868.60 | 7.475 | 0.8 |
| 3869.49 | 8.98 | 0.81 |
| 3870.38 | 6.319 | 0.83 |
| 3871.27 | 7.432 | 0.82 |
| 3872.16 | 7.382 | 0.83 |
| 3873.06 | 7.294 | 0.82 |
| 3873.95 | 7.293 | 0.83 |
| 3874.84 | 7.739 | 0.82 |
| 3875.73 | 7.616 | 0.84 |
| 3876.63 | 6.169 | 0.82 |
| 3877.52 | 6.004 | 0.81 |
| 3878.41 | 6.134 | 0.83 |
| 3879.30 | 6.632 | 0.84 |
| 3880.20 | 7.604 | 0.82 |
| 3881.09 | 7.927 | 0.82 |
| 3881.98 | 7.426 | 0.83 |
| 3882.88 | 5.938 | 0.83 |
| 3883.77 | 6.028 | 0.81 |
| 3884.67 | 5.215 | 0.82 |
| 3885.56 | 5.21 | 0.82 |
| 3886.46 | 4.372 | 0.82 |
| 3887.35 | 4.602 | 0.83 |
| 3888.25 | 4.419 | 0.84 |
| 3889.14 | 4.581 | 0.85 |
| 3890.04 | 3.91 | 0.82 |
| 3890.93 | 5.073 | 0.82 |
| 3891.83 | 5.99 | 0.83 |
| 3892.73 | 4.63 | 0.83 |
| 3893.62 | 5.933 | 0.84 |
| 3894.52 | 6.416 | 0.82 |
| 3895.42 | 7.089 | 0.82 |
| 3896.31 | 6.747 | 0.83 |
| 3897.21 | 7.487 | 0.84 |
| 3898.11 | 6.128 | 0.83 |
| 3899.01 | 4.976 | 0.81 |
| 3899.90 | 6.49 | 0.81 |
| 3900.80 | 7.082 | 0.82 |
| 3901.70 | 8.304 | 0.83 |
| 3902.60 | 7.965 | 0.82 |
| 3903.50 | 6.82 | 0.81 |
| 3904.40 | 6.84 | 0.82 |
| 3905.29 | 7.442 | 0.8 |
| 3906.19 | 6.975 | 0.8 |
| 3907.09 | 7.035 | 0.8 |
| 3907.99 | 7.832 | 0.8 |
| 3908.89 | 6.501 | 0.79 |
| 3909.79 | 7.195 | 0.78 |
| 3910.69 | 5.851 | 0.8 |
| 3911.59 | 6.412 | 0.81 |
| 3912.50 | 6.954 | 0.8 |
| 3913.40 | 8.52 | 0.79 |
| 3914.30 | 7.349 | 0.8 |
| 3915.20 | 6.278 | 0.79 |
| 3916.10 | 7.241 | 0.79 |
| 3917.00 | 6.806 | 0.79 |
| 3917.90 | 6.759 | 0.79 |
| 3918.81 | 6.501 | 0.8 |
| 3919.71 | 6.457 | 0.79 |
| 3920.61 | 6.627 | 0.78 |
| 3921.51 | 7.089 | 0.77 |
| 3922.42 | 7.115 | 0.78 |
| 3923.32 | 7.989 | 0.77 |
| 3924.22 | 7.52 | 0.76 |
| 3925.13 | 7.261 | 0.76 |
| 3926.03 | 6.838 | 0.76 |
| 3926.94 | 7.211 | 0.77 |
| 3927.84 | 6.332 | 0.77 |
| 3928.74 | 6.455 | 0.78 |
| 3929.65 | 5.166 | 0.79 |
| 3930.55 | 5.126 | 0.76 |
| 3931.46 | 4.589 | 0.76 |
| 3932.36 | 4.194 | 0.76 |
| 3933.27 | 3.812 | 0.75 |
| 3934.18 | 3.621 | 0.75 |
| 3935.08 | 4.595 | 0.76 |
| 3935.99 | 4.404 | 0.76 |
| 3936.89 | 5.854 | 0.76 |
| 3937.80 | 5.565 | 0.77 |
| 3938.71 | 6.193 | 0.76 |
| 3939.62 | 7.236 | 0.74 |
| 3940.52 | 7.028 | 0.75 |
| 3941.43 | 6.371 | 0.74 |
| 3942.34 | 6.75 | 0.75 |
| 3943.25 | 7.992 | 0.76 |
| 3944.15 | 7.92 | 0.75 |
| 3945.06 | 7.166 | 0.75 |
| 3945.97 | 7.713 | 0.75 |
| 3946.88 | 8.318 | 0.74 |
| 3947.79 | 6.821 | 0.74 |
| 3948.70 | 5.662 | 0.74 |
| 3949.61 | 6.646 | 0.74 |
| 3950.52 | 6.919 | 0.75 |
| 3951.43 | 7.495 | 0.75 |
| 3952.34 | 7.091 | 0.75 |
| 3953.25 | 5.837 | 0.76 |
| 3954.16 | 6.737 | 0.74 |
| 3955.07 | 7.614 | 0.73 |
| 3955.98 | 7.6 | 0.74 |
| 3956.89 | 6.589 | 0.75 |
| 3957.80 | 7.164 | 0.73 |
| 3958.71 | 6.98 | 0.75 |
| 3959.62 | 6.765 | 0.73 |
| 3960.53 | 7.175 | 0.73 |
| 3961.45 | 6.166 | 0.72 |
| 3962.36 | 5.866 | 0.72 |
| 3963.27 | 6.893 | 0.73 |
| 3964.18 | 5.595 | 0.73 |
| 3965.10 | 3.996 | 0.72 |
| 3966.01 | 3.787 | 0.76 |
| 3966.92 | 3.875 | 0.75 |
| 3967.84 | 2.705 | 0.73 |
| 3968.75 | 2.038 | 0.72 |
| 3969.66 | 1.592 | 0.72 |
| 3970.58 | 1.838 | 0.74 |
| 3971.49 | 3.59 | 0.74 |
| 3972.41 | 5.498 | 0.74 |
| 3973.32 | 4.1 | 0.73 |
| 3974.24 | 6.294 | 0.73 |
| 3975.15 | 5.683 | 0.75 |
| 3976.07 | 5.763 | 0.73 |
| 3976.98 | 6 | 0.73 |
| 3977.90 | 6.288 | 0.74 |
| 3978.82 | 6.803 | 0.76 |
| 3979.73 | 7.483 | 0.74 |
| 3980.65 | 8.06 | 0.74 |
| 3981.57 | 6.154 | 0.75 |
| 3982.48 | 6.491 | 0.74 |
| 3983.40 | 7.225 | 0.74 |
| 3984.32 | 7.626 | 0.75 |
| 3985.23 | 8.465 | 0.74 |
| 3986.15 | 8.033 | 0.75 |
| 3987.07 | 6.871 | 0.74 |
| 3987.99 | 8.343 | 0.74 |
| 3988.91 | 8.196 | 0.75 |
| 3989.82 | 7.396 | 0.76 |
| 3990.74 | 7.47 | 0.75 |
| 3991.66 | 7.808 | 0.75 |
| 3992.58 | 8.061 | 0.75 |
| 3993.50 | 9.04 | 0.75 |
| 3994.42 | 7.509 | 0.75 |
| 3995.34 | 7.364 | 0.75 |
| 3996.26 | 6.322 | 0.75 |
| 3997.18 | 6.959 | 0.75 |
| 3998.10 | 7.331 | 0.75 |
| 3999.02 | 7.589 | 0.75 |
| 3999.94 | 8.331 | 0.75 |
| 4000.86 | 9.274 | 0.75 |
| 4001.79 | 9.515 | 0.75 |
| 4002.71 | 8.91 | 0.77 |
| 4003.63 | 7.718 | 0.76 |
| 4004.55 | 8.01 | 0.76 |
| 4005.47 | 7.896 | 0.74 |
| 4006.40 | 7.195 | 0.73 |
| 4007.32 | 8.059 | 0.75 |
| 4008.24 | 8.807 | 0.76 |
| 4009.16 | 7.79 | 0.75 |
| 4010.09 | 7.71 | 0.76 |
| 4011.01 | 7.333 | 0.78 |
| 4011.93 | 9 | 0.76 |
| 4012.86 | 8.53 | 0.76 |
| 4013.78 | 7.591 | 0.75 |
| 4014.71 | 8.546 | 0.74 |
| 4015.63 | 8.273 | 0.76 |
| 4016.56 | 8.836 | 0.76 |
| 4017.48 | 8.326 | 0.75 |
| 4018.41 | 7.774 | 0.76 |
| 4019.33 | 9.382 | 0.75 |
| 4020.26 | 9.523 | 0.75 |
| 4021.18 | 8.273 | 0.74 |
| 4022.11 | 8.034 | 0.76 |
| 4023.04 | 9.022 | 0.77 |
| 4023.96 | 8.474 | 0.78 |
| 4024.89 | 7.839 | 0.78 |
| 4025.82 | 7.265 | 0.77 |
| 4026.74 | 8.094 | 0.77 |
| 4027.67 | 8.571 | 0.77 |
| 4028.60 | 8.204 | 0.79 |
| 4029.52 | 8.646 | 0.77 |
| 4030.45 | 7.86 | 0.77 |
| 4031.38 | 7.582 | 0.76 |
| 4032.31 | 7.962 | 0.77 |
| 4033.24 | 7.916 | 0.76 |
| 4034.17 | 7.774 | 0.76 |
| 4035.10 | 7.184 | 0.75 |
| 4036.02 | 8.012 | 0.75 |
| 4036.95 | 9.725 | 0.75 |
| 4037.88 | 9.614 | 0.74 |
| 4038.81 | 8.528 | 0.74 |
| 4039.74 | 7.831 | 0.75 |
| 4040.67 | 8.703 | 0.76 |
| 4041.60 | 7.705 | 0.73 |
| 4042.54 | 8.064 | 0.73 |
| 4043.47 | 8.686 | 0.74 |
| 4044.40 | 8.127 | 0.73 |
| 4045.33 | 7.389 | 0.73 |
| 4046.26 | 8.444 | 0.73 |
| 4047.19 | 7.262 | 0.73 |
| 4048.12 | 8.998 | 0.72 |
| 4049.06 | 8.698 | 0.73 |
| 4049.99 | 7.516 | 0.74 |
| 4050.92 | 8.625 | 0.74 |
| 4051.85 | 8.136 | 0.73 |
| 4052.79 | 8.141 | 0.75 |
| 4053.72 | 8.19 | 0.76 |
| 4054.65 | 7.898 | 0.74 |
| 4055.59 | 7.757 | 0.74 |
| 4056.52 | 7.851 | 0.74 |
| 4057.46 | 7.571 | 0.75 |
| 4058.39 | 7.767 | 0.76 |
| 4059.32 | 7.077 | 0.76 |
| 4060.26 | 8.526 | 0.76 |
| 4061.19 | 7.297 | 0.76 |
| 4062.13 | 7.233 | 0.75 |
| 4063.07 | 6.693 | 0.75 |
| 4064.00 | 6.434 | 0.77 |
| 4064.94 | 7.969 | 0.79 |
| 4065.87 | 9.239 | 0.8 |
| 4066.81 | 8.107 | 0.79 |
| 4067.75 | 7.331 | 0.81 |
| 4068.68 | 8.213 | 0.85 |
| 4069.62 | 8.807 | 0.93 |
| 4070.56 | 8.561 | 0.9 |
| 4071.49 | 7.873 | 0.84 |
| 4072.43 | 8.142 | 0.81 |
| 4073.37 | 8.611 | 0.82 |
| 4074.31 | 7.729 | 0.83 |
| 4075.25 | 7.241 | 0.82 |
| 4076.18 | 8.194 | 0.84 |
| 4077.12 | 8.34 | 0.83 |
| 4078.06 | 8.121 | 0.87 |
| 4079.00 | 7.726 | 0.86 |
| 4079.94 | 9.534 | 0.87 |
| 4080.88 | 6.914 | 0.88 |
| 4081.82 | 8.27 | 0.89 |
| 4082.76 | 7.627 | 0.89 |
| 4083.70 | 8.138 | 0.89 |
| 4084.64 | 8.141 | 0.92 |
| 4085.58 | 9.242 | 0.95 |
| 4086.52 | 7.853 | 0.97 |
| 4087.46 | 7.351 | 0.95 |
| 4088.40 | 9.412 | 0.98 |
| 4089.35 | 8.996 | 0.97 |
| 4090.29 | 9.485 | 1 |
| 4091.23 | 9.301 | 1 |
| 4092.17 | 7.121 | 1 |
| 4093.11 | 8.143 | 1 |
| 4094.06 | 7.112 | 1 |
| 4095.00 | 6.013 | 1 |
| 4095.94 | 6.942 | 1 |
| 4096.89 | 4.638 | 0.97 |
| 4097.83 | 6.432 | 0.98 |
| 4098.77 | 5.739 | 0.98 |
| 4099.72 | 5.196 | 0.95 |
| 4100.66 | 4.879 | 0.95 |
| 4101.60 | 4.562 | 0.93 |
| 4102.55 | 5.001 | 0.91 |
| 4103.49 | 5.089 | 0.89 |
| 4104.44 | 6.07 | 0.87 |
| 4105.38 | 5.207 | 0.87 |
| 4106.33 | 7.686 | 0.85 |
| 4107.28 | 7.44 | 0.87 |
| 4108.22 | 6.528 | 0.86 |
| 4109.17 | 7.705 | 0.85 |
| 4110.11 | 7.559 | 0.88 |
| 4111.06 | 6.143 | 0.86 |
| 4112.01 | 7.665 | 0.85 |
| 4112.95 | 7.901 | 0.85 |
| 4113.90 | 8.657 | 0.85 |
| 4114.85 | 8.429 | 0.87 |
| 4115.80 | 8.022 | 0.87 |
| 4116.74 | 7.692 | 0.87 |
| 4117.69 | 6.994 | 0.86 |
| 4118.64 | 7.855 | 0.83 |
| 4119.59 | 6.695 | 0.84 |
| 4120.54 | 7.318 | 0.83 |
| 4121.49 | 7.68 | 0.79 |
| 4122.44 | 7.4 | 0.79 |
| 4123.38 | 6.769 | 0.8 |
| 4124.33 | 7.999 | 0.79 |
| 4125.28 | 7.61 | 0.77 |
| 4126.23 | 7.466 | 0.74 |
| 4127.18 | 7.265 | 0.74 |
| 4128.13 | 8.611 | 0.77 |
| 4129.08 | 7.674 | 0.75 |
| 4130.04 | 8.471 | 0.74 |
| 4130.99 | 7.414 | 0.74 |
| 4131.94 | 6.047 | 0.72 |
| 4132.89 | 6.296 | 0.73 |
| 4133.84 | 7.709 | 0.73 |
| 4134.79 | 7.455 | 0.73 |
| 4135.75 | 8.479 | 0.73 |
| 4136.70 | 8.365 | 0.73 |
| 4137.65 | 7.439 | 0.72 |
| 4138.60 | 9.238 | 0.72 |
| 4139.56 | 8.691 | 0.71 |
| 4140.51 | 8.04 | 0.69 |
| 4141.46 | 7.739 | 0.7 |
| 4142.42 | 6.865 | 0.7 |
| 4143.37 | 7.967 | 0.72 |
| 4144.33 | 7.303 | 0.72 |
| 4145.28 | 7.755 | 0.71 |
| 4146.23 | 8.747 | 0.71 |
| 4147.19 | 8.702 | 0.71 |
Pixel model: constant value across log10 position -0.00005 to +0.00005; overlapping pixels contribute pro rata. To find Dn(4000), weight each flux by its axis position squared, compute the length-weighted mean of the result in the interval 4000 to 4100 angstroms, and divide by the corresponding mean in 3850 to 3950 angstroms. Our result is 1.31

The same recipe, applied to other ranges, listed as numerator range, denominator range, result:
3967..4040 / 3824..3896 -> 1.27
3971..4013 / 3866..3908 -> 1.19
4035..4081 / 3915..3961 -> 1.31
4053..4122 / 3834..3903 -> 1.29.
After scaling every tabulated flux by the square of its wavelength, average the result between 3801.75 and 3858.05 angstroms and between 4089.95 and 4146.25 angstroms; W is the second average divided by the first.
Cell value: 1.3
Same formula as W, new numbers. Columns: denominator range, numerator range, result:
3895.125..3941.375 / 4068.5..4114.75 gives 1.24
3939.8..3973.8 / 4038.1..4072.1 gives 1.41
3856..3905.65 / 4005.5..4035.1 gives 1.33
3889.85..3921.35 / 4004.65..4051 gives 1.31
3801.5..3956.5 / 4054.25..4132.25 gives 1.28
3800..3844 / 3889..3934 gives 1.13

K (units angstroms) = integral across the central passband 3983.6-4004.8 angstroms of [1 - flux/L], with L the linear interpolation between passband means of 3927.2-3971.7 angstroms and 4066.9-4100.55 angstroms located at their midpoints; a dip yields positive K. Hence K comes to -4.8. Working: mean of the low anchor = 5.8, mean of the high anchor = 7.76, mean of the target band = 7.91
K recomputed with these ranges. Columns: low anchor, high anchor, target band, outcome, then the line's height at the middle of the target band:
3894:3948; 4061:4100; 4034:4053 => -1.9 angstroms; 7.5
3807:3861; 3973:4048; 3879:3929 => 2.9 angstroms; 6.94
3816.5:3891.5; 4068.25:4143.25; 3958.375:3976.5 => 5.5 angstroms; 6.88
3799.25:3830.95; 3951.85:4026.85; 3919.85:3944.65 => 2.4 angstroms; 6.85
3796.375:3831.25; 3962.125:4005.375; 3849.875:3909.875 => -4.1 angstroms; 6.32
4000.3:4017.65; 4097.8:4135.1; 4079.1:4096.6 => -1.6 angstroms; 7.35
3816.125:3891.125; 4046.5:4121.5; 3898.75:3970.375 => 4.6 angstroms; 6.78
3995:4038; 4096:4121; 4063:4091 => -3.9 angstroms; 7.18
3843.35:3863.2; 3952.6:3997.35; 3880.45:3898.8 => 2.9 angstroms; 6.87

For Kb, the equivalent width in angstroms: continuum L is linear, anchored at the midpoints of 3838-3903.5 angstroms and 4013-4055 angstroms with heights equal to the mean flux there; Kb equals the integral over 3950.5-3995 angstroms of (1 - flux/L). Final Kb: 7.9 angstroms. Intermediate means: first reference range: 6.64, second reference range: 8.25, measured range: 6.3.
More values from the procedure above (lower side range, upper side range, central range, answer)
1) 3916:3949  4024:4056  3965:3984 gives 5.5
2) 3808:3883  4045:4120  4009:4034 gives -3.2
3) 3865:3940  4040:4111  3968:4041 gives -3.8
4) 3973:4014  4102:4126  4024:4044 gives -2.1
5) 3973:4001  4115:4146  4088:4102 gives 1.1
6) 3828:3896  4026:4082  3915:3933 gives 1.1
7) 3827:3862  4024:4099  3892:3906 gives -0.1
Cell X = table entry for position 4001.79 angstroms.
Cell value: 9.515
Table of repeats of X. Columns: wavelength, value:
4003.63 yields 7.718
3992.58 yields 8.061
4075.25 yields 7.241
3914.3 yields 7.349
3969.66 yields 1.592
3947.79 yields 6.821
